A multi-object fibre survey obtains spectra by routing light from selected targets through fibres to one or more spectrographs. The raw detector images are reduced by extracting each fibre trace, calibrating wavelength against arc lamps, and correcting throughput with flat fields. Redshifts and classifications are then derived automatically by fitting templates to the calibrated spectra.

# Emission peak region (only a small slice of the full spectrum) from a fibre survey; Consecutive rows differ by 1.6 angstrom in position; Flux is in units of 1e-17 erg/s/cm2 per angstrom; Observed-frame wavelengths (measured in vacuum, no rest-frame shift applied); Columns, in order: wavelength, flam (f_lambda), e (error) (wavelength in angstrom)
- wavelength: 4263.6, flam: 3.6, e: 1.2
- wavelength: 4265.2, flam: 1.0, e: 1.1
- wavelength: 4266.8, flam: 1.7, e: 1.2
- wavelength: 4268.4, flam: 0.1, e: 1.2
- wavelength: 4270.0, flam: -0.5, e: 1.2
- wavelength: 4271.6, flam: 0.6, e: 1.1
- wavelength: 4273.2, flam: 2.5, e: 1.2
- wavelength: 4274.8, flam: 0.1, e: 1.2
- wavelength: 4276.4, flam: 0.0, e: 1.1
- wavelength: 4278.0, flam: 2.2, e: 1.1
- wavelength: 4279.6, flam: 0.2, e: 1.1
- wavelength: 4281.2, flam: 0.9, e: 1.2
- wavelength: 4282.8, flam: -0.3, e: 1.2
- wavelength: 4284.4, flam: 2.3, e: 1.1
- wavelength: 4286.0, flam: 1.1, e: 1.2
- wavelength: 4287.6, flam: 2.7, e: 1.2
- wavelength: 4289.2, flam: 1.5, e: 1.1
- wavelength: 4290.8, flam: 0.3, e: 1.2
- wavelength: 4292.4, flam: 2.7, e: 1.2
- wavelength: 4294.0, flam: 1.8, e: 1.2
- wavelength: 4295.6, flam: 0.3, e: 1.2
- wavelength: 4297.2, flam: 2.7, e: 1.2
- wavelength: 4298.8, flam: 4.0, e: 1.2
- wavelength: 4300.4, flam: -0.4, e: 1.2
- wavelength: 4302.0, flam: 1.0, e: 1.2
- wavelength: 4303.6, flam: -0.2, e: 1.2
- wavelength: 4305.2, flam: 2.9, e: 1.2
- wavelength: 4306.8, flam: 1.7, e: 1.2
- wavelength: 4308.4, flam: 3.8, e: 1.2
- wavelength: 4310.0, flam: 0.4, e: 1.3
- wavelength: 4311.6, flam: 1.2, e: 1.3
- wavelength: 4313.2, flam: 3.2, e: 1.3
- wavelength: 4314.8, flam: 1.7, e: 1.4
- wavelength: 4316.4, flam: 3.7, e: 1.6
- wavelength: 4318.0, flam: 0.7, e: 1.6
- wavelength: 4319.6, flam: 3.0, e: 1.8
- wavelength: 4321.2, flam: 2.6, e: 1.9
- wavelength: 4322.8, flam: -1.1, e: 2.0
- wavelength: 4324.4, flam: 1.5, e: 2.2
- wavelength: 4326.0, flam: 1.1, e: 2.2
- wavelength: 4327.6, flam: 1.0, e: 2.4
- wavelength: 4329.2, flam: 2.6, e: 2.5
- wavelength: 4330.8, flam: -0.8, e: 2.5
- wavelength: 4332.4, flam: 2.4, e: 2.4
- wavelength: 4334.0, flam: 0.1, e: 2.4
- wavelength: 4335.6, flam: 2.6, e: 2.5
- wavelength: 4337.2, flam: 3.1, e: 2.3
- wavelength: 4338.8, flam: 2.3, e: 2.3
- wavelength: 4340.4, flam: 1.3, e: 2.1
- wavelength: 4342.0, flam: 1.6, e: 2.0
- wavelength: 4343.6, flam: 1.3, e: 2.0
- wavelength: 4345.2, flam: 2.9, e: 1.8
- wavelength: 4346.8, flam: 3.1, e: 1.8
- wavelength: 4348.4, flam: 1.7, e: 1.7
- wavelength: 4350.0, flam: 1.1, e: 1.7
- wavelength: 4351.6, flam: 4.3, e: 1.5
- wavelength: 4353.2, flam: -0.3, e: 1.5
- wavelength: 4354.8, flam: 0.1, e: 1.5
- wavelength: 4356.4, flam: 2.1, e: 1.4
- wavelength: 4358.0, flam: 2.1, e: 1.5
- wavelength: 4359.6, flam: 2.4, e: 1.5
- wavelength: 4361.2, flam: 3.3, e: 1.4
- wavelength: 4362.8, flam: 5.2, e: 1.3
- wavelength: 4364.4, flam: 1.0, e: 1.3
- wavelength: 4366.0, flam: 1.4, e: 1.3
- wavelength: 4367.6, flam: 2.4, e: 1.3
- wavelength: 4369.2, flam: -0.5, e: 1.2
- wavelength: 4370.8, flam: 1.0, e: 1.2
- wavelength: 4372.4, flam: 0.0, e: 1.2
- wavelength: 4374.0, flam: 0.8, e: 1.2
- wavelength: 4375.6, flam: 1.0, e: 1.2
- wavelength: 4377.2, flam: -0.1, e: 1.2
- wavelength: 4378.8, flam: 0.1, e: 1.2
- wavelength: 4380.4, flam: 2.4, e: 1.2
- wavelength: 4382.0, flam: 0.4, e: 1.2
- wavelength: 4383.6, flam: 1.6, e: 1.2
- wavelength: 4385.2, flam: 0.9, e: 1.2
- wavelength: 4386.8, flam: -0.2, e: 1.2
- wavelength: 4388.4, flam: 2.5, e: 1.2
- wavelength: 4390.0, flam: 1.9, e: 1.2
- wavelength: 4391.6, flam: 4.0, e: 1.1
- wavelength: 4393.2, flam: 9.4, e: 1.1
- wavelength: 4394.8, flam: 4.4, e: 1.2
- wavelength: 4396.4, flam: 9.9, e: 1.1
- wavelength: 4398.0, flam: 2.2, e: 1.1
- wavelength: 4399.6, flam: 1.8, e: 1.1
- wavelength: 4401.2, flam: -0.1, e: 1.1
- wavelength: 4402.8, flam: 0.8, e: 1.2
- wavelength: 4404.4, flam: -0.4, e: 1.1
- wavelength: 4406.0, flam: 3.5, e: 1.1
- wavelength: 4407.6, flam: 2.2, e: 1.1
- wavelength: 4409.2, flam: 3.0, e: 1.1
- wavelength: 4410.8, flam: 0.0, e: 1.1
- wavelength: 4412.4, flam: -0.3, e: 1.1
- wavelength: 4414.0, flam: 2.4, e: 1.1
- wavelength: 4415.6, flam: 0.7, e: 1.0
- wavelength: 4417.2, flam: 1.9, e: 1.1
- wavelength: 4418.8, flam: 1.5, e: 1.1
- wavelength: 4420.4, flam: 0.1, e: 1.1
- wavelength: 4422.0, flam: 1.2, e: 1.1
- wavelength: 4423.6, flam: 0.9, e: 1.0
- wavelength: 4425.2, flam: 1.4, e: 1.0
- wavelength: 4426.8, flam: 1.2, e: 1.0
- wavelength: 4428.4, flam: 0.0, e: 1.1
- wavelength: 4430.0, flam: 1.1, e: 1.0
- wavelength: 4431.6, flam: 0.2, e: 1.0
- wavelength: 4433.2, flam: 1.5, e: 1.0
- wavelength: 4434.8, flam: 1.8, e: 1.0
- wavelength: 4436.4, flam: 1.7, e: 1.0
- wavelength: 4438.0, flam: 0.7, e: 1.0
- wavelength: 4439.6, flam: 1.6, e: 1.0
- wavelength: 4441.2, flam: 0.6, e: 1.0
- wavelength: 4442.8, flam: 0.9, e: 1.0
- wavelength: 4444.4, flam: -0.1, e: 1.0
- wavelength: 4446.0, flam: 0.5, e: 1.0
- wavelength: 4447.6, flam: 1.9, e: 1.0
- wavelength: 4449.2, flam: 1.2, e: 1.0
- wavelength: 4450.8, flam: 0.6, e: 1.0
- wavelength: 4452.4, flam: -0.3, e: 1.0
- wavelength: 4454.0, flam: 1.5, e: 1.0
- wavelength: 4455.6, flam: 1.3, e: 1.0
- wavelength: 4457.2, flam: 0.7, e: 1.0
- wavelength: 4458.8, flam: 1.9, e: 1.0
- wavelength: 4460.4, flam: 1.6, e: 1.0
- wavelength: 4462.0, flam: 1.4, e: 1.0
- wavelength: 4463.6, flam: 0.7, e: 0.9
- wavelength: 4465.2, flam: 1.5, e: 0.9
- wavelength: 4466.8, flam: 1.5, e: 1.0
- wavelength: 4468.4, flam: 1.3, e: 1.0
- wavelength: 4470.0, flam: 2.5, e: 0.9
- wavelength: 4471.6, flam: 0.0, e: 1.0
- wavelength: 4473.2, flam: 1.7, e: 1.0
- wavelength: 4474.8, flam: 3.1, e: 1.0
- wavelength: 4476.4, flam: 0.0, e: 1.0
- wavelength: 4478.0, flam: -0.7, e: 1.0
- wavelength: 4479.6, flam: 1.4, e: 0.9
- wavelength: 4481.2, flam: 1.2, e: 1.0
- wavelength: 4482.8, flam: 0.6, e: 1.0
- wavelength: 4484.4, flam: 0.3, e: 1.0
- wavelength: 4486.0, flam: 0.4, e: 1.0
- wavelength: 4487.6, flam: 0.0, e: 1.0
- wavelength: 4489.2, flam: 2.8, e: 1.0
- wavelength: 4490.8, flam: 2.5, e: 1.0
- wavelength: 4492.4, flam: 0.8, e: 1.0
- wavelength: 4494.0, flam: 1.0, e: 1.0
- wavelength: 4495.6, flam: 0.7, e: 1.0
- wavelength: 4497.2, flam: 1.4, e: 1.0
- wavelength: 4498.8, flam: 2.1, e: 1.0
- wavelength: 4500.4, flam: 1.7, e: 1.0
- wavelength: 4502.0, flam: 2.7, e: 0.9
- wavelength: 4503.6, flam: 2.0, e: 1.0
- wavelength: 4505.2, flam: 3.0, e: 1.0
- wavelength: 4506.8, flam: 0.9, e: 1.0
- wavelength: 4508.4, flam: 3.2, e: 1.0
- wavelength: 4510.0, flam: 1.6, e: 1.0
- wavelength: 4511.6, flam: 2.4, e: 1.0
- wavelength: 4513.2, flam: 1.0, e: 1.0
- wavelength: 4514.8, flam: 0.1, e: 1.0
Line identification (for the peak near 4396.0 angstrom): [O II]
